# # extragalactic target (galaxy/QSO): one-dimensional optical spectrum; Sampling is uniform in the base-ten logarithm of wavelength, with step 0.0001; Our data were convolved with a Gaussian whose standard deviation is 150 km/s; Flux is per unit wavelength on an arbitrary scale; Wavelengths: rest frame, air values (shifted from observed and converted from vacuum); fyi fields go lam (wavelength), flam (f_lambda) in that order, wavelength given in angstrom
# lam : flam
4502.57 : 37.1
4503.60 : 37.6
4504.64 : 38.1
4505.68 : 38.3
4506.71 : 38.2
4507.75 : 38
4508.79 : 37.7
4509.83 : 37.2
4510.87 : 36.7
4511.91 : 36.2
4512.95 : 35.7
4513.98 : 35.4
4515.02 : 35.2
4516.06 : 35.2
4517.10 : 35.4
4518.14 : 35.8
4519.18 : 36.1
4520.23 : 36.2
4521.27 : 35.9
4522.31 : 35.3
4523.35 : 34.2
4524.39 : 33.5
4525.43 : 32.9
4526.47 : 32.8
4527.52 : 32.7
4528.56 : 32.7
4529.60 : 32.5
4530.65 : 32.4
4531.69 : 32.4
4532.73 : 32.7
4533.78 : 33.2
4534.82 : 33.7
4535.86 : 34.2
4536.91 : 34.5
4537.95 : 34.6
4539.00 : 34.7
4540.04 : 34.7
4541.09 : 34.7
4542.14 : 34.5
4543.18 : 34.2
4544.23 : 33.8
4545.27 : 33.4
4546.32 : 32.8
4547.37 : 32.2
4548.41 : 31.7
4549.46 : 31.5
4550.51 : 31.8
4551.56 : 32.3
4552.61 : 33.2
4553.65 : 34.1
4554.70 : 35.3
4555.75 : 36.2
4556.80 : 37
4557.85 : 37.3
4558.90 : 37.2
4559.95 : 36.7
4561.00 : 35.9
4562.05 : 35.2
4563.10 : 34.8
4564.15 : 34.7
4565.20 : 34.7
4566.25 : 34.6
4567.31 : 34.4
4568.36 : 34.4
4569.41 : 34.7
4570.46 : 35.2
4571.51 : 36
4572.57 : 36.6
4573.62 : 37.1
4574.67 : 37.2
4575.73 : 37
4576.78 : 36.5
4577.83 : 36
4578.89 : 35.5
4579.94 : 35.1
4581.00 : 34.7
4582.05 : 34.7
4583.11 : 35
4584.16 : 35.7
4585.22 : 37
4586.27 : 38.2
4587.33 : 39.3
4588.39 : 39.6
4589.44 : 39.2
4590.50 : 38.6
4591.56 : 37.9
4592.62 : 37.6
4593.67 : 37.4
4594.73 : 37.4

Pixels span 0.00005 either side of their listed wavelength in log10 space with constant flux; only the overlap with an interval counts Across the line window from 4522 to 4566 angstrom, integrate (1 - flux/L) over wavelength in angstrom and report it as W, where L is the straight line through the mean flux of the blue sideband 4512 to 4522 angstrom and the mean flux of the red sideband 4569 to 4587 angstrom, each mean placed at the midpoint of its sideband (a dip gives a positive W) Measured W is 2.2 angstrom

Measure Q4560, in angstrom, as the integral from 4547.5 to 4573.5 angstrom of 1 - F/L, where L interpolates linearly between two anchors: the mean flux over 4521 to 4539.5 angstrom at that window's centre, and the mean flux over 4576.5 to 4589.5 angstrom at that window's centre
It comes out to 0.36 angstrom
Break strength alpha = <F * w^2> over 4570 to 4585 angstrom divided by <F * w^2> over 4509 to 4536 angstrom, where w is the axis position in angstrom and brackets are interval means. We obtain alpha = 1.07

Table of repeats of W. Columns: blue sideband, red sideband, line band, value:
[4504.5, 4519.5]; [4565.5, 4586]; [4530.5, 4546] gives 1.0 angstrom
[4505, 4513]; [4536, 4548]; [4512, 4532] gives 0.9 angstrom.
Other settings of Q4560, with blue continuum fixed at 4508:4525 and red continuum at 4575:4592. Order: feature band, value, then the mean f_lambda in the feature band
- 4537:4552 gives 1.2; 33.4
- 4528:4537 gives 0.7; 33.1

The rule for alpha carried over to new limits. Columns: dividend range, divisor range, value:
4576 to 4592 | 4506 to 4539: 1.09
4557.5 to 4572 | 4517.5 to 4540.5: 1.06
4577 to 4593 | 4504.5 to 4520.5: 1.04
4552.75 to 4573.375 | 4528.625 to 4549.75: 1.07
